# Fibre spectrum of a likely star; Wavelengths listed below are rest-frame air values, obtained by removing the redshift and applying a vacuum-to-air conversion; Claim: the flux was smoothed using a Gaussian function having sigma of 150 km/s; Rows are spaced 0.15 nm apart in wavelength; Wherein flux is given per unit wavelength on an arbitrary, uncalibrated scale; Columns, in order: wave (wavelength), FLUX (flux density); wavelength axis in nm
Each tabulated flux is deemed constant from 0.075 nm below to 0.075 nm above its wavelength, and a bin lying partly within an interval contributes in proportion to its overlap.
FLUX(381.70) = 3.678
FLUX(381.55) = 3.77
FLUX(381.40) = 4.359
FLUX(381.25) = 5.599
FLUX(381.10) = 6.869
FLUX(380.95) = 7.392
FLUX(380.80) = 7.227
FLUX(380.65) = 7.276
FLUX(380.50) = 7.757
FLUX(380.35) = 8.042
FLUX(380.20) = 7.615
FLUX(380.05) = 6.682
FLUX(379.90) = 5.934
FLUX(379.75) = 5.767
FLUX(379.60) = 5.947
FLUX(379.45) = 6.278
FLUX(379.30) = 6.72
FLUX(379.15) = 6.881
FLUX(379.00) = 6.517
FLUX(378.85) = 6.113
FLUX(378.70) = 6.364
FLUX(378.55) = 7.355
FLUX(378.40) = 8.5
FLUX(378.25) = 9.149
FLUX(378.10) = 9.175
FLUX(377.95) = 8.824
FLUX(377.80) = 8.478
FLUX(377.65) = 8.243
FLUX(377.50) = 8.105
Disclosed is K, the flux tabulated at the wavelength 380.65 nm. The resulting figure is 7.276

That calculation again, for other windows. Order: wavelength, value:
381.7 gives 3.678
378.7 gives 6.364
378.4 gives 8.5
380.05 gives 6.682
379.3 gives 6.72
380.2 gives 7.615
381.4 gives 4.359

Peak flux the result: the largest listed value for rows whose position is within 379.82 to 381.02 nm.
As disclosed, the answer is 8.042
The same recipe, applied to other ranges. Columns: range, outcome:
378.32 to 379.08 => 8.5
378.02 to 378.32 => 9.175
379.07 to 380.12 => 6.881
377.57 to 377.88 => 8.478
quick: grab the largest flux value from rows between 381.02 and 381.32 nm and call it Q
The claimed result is 6.869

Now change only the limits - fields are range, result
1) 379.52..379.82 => 5.947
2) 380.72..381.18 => 7.392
